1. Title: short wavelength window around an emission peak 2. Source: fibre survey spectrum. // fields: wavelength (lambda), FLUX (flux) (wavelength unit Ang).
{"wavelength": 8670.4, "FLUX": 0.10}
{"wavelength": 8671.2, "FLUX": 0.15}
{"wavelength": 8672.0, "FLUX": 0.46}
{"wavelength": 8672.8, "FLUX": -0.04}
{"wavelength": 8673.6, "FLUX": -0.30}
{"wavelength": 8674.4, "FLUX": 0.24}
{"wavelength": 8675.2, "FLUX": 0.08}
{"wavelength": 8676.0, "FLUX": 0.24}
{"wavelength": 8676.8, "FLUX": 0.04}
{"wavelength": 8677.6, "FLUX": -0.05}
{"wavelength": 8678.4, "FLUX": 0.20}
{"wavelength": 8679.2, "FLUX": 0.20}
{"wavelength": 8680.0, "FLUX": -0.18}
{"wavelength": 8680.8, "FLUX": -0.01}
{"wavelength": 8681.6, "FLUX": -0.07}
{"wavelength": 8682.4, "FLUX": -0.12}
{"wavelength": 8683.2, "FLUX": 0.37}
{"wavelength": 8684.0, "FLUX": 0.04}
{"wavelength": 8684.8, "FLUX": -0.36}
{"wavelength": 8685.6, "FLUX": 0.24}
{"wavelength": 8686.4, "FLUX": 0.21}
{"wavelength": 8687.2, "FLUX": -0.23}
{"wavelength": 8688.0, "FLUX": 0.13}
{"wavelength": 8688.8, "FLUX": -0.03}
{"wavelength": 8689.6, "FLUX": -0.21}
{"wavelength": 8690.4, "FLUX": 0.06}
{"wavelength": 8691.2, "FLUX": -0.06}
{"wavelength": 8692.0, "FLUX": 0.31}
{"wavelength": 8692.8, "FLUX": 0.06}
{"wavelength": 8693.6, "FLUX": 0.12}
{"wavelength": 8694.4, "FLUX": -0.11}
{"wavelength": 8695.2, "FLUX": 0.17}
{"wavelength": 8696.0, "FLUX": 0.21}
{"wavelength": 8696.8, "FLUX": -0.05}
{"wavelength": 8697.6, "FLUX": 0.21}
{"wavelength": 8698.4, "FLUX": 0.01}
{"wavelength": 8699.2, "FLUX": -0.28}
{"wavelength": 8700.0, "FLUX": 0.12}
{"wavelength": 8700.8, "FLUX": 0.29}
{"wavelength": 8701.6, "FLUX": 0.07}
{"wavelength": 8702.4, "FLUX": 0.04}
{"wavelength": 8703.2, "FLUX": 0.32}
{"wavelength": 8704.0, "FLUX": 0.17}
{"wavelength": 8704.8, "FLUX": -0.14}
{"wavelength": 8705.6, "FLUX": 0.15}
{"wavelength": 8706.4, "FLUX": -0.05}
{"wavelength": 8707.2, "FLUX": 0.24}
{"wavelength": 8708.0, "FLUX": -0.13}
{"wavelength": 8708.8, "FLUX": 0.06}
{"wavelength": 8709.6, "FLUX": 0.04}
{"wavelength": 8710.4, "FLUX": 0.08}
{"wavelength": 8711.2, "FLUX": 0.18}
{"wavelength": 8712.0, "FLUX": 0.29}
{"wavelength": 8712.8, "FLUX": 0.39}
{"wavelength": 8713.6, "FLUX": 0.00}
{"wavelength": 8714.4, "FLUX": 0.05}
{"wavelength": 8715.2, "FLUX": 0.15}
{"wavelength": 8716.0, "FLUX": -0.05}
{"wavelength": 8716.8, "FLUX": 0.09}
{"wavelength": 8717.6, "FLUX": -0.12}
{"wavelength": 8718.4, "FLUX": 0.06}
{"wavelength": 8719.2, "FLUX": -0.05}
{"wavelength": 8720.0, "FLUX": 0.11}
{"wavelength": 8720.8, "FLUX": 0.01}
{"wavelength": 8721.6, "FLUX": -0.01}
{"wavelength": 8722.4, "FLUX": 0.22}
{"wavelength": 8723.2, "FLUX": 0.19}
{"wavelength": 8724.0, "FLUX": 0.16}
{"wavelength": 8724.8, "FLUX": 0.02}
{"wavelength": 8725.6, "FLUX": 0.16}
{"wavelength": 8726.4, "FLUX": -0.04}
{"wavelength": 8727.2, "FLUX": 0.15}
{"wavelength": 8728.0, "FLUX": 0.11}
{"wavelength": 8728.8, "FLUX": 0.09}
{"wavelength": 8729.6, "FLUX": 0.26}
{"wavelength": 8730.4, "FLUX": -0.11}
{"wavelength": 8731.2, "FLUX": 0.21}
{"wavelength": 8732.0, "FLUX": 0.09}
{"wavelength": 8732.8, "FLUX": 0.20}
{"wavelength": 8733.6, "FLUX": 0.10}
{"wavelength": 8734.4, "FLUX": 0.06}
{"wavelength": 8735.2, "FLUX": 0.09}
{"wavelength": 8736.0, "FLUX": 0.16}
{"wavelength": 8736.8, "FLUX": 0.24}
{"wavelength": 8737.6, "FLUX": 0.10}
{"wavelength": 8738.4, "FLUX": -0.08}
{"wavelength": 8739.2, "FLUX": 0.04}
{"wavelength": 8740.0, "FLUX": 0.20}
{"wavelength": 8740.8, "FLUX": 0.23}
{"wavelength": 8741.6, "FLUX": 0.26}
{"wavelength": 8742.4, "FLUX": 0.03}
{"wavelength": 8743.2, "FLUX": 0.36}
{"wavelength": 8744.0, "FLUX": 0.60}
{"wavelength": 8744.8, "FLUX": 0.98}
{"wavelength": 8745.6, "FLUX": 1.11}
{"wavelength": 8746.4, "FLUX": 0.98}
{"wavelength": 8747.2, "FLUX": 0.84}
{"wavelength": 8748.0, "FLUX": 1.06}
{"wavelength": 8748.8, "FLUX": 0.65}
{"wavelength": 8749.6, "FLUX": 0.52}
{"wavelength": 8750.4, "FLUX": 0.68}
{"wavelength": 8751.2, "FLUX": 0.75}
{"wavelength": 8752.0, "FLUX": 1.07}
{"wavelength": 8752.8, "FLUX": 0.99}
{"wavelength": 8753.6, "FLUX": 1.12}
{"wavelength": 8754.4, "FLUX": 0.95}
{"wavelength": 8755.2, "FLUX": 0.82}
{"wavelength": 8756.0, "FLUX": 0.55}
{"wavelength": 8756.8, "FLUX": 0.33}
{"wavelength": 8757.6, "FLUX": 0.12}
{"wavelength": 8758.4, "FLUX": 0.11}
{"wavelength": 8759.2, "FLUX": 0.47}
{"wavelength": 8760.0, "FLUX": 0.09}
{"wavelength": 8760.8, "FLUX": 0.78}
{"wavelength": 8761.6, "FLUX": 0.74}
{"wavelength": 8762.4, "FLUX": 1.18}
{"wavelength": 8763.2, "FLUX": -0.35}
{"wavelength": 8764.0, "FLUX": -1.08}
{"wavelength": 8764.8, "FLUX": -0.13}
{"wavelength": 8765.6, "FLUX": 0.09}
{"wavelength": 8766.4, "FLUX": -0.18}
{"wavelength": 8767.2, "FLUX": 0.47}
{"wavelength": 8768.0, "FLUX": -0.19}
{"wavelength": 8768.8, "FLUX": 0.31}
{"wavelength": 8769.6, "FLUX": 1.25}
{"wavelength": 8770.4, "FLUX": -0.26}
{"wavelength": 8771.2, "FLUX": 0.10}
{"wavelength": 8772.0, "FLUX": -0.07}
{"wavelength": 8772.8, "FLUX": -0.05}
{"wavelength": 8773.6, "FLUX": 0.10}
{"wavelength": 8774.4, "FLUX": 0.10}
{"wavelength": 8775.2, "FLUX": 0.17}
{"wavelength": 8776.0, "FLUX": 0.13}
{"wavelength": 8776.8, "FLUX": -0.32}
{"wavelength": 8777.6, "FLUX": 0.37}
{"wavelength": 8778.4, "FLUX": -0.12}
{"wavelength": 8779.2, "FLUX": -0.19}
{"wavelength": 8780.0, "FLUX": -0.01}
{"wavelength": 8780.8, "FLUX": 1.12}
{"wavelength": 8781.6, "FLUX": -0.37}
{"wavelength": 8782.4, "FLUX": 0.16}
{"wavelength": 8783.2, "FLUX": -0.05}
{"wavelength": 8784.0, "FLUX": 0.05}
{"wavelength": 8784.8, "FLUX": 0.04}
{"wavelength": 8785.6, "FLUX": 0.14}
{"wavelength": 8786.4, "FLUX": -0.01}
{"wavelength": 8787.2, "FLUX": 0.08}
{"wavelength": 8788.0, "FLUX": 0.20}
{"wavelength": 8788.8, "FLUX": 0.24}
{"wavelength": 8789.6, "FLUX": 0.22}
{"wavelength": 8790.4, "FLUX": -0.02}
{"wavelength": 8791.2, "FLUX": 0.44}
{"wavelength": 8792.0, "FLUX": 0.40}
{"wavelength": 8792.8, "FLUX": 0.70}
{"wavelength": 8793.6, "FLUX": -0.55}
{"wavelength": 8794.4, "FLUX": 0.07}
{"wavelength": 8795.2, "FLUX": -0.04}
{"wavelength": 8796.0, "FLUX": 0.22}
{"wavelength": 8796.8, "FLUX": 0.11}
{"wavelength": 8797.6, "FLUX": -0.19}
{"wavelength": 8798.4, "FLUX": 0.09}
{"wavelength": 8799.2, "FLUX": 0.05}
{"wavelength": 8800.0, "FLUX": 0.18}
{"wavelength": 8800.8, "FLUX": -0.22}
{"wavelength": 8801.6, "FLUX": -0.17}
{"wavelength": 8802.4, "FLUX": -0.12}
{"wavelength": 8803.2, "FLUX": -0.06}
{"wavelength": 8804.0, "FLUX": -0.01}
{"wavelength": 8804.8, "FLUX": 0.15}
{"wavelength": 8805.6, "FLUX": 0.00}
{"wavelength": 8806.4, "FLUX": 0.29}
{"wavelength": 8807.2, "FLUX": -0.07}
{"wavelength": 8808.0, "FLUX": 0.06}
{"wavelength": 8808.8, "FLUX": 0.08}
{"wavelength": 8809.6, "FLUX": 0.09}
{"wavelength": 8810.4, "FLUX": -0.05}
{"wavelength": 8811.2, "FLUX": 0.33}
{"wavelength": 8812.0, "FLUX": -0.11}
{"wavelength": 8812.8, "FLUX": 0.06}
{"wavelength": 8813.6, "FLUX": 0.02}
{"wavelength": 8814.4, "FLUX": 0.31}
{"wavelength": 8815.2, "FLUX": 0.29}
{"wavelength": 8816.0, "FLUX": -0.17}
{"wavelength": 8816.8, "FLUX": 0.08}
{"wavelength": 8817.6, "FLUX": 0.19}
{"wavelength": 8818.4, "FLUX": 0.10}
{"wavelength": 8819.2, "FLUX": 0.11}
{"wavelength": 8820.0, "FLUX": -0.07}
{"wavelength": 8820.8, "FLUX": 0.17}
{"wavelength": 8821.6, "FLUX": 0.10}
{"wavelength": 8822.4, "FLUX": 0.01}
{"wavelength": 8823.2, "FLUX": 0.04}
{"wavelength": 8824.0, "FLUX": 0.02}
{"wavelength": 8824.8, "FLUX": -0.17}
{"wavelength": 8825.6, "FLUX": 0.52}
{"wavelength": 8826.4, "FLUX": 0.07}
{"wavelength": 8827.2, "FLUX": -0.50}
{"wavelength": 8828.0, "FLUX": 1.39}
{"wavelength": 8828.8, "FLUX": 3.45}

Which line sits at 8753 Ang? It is [O II] 3727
